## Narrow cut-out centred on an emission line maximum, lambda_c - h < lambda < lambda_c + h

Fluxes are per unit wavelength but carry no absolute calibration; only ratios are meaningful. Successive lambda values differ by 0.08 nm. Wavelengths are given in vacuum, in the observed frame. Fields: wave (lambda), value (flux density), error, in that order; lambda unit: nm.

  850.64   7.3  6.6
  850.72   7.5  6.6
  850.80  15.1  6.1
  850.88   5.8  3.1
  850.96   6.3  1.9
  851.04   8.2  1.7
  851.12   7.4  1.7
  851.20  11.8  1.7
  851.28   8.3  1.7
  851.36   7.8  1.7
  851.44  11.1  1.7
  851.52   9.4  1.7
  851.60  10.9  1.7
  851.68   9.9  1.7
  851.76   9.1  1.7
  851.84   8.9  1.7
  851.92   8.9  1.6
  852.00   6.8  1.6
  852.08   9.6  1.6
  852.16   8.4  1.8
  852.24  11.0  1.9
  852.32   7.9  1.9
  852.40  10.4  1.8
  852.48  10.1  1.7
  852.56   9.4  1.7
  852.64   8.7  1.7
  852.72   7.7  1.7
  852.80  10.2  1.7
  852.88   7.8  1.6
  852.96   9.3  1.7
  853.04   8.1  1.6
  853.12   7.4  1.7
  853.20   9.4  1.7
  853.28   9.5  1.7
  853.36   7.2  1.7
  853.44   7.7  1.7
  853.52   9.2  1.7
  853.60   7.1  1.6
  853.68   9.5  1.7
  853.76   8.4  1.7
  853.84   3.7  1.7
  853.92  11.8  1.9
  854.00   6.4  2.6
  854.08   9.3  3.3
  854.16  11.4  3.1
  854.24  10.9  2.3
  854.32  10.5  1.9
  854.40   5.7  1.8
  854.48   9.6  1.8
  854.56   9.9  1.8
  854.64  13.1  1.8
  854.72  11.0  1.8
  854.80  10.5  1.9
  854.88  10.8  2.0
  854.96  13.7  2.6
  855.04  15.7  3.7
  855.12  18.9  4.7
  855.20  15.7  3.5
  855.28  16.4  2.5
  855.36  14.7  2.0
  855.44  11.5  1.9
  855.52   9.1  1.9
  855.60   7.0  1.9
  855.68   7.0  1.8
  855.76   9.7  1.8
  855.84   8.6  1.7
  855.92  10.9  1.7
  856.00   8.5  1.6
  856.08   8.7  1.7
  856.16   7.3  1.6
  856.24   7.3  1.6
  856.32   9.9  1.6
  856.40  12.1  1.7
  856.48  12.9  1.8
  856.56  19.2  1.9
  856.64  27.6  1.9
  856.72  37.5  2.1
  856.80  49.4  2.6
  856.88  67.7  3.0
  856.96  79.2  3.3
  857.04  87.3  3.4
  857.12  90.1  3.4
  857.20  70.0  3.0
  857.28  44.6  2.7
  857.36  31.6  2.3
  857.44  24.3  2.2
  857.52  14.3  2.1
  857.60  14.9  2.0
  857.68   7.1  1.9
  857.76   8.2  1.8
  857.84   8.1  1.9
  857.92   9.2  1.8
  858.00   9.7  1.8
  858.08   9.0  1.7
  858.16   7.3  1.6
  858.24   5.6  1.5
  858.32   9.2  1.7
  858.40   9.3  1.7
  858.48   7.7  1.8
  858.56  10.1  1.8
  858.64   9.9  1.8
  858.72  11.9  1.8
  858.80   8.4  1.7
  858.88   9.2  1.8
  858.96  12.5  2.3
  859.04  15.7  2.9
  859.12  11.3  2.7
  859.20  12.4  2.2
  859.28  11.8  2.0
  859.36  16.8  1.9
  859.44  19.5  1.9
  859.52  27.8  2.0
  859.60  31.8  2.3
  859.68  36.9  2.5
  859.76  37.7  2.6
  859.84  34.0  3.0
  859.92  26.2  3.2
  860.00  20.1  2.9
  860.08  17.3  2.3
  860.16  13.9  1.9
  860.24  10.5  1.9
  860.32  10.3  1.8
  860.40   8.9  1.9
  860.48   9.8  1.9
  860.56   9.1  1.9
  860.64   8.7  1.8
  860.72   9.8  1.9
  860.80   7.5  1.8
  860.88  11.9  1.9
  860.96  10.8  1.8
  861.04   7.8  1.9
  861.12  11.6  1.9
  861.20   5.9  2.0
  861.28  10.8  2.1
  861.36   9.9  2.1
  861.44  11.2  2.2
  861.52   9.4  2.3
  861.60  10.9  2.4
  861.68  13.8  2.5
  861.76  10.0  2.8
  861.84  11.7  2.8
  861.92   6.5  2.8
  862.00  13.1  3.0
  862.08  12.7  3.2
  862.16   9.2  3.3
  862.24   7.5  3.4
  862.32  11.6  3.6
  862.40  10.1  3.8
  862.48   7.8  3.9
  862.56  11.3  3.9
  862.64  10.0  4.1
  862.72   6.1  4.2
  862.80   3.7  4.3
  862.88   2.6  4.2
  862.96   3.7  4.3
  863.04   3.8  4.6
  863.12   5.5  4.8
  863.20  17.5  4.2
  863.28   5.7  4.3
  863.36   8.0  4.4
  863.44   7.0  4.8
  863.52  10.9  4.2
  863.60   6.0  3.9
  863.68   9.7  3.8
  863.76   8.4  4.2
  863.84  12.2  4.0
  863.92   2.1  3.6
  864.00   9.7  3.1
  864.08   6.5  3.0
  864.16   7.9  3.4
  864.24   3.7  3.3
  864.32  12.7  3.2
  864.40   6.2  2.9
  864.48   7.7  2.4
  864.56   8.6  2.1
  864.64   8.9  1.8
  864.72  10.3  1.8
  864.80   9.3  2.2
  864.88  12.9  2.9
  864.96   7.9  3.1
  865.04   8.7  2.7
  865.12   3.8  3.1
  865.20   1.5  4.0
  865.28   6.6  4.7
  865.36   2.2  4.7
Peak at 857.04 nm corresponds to H-alpha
